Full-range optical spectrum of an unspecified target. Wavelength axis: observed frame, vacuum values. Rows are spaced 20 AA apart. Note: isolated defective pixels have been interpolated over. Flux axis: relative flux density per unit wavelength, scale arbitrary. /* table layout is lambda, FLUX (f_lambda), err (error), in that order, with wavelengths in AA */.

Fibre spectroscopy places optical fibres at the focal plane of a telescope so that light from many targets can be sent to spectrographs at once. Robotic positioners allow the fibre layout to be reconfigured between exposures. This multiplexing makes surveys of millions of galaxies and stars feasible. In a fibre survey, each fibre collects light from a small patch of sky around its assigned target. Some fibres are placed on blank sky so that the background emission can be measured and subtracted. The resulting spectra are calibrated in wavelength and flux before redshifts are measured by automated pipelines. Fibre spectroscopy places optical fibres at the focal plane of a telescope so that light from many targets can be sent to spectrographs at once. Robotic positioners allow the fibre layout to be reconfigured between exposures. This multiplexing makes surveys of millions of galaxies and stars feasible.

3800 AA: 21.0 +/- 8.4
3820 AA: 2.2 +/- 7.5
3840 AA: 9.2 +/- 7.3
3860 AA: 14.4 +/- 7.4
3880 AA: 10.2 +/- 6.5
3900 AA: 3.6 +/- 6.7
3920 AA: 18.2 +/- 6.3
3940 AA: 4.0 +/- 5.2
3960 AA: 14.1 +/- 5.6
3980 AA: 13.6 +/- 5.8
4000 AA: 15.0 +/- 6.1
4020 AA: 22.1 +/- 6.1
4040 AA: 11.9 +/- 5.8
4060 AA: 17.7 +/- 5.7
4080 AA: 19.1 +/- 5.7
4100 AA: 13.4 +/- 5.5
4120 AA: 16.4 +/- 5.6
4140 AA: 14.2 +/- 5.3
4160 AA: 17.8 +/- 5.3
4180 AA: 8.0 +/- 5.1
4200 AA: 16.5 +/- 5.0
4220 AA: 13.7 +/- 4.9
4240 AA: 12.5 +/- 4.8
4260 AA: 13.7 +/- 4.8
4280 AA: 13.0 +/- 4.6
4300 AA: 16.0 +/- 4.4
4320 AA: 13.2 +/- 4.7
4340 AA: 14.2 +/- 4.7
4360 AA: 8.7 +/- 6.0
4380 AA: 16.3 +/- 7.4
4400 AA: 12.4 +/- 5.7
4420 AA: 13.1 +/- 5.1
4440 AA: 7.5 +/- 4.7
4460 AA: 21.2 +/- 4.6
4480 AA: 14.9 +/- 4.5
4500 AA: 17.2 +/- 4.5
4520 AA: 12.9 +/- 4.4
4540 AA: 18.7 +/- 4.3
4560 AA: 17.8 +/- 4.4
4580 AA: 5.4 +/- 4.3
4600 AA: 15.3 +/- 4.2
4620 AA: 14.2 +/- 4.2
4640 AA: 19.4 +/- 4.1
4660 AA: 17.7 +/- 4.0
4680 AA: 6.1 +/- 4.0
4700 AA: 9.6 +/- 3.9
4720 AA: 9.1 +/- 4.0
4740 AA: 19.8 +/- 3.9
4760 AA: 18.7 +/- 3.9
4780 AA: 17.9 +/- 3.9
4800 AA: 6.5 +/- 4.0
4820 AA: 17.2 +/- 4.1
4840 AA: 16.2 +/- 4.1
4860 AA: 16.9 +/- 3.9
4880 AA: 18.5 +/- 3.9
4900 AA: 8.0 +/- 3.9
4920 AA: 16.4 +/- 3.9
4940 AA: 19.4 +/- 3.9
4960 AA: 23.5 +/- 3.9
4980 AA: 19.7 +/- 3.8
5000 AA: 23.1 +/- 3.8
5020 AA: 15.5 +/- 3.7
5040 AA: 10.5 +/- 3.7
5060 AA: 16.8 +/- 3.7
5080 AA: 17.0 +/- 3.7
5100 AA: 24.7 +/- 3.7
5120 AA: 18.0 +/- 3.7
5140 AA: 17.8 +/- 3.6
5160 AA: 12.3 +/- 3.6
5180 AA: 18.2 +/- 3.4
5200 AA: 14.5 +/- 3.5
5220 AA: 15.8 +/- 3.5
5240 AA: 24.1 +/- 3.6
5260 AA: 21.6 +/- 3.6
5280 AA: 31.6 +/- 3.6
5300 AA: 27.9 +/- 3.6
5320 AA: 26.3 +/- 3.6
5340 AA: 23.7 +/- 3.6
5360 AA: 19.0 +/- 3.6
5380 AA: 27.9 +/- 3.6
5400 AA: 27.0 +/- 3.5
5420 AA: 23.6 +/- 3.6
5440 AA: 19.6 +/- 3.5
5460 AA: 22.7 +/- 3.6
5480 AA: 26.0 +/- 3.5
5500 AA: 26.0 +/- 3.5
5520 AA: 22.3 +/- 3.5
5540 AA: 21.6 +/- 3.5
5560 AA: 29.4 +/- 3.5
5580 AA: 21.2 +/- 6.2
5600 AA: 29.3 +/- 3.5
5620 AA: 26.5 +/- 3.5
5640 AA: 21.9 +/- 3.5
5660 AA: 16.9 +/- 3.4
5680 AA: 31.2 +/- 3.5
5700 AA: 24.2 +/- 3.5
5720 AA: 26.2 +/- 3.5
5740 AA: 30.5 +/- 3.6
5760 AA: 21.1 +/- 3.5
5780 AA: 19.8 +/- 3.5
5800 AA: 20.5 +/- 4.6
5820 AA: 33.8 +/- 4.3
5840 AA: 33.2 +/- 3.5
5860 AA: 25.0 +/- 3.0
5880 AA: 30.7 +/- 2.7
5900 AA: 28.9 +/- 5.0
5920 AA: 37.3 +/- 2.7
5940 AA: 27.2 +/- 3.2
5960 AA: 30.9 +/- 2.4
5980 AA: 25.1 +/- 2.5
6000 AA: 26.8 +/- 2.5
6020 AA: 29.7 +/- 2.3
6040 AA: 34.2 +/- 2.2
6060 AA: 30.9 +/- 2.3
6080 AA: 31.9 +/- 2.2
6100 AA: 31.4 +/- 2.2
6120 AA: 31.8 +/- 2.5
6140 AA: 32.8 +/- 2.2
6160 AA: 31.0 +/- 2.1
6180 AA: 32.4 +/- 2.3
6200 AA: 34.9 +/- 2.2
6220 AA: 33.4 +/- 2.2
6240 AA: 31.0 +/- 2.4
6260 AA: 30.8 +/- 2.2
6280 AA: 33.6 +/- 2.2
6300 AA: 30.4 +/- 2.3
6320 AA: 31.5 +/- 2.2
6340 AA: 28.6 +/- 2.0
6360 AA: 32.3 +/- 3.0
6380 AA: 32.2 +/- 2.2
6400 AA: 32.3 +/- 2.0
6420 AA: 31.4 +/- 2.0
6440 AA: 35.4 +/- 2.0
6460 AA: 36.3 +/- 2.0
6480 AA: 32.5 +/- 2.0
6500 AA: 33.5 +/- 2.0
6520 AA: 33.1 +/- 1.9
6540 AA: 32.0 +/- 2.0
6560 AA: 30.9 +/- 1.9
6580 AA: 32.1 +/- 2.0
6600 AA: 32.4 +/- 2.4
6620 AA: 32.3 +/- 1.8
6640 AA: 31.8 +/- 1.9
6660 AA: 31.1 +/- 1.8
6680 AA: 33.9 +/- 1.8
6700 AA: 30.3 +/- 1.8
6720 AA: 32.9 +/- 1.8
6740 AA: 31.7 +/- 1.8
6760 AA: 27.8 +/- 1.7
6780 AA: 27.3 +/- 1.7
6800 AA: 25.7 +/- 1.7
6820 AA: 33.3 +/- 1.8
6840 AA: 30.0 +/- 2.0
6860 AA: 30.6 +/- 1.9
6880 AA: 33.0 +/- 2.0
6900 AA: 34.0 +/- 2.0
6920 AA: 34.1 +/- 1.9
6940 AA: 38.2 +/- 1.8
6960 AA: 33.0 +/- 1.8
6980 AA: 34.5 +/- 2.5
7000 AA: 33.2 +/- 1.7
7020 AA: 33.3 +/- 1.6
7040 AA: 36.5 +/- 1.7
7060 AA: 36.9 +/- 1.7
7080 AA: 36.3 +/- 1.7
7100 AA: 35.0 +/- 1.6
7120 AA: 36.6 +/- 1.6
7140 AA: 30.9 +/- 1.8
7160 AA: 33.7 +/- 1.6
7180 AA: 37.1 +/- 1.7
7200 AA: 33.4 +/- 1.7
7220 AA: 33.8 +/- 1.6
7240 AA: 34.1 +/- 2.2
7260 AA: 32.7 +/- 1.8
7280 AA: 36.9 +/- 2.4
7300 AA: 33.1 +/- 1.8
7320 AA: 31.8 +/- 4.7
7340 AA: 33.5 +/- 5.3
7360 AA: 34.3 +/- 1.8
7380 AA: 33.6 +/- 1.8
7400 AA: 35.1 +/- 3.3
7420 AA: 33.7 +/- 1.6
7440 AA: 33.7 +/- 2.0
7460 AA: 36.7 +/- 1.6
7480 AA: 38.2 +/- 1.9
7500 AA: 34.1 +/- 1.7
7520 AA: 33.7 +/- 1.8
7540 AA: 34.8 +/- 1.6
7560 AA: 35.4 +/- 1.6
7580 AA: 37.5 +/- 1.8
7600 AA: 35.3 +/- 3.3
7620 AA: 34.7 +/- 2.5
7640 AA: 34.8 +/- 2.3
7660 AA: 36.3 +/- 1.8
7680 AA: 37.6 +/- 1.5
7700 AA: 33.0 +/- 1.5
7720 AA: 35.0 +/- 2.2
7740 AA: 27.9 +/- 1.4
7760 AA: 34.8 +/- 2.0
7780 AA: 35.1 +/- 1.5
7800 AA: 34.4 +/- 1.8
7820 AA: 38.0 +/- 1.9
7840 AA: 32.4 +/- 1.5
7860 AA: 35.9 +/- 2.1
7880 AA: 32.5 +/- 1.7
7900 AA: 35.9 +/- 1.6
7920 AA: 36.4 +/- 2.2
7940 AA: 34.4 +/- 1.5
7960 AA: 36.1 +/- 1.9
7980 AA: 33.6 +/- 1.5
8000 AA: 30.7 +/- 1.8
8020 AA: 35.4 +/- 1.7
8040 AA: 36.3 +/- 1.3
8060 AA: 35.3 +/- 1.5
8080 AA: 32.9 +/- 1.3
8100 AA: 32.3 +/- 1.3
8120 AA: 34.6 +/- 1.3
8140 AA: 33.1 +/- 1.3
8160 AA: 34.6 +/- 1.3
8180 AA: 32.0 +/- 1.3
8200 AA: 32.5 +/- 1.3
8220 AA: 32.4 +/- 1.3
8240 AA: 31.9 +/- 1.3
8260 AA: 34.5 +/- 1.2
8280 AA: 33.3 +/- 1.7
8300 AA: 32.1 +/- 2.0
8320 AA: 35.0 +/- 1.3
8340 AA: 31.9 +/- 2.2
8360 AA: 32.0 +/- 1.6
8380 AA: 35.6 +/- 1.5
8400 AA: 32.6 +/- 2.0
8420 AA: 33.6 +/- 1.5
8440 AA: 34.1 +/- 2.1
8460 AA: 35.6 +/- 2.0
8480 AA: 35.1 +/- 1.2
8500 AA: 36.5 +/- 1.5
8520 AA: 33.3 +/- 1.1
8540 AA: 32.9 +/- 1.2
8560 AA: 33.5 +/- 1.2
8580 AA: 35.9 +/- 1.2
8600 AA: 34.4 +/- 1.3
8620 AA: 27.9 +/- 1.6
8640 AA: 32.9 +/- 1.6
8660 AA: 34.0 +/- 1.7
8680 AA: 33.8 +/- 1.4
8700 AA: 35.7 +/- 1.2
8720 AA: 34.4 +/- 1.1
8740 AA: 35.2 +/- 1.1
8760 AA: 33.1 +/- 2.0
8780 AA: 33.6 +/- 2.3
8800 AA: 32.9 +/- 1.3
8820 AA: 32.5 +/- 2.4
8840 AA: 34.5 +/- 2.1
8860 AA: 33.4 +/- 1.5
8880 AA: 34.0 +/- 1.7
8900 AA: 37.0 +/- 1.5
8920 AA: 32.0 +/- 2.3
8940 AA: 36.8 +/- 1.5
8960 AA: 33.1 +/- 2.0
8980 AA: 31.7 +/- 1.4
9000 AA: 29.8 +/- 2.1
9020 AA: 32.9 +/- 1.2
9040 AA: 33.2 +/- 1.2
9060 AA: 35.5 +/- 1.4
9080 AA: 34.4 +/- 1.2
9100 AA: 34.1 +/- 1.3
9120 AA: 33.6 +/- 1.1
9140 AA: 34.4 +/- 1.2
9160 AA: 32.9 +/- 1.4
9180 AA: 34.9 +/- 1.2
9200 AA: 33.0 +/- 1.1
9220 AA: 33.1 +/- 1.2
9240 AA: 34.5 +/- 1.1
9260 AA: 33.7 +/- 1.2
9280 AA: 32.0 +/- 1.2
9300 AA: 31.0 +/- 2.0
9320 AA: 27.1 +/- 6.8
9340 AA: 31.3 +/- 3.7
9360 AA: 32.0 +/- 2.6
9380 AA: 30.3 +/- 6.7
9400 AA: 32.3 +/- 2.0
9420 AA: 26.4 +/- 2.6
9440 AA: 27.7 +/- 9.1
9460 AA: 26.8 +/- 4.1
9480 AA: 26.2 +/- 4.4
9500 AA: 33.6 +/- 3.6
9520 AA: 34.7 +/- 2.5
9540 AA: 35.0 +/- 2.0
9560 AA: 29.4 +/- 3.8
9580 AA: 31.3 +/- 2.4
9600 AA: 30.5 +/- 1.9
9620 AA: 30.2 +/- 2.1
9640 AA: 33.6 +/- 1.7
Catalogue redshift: 0.313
